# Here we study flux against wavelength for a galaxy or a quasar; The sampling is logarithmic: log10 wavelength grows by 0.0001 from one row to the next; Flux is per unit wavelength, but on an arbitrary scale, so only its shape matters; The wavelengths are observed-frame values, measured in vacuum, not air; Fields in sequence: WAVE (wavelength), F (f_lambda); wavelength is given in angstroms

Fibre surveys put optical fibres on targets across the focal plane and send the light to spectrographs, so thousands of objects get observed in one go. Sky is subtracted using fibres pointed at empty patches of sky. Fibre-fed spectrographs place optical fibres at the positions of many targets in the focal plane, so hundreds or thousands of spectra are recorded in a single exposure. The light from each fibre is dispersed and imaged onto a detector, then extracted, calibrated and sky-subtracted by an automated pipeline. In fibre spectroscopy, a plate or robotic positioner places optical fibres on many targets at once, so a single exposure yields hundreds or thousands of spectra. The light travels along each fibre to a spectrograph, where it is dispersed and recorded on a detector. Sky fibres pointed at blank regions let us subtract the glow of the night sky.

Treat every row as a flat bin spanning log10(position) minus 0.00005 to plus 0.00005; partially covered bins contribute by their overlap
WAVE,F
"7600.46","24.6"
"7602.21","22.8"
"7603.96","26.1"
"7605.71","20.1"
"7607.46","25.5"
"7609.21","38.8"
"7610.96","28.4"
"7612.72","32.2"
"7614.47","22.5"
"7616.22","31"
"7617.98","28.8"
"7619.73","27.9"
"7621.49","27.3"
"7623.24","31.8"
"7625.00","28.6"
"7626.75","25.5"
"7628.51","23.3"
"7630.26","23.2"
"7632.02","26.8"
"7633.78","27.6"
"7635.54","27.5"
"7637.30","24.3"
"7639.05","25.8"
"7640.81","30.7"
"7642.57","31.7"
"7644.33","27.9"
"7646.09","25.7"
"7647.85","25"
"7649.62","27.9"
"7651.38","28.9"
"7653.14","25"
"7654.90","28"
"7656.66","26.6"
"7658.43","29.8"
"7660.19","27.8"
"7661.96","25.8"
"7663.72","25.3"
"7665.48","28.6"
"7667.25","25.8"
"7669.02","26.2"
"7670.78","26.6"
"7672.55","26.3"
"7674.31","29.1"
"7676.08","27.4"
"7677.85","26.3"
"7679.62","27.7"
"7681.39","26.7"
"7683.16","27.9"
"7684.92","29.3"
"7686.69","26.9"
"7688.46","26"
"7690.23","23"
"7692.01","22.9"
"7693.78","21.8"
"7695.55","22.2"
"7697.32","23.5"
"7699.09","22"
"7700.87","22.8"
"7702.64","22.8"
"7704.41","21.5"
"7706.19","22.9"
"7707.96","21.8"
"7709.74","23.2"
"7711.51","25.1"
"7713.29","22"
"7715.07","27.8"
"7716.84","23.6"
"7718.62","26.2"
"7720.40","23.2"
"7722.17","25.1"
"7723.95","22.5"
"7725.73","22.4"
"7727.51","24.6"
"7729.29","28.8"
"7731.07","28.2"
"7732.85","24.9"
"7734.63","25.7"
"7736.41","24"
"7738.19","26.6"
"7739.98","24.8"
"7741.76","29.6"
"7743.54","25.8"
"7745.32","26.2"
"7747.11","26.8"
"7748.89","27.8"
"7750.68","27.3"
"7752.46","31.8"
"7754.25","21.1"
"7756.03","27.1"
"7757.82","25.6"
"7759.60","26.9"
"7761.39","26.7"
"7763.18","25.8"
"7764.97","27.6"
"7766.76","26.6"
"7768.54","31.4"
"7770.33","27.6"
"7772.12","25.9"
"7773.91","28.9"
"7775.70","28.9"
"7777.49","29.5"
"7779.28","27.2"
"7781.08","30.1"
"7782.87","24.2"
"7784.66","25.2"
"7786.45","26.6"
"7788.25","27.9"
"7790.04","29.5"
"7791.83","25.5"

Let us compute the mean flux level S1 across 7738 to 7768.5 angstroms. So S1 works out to 26.8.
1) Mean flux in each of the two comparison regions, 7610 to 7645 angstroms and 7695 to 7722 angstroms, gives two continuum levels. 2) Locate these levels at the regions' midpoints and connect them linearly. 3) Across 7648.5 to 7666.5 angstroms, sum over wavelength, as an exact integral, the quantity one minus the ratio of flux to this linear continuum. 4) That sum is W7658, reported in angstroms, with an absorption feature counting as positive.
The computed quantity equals -0.8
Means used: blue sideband 27.7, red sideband 23.4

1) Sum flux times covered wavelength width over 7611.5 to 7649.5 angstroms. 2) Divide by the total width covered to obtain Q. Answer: 27.4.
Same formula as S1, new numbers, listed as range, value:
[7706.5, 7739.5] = 24.7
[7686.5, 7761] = 24.9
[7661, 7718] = 25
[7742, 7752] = 27.2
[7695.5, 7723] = 23.5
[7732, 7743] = 25.9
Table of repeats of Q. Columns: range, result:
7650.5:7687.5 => 27.2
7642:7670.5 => 27.2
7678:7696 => 25.6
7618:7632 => 26.9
